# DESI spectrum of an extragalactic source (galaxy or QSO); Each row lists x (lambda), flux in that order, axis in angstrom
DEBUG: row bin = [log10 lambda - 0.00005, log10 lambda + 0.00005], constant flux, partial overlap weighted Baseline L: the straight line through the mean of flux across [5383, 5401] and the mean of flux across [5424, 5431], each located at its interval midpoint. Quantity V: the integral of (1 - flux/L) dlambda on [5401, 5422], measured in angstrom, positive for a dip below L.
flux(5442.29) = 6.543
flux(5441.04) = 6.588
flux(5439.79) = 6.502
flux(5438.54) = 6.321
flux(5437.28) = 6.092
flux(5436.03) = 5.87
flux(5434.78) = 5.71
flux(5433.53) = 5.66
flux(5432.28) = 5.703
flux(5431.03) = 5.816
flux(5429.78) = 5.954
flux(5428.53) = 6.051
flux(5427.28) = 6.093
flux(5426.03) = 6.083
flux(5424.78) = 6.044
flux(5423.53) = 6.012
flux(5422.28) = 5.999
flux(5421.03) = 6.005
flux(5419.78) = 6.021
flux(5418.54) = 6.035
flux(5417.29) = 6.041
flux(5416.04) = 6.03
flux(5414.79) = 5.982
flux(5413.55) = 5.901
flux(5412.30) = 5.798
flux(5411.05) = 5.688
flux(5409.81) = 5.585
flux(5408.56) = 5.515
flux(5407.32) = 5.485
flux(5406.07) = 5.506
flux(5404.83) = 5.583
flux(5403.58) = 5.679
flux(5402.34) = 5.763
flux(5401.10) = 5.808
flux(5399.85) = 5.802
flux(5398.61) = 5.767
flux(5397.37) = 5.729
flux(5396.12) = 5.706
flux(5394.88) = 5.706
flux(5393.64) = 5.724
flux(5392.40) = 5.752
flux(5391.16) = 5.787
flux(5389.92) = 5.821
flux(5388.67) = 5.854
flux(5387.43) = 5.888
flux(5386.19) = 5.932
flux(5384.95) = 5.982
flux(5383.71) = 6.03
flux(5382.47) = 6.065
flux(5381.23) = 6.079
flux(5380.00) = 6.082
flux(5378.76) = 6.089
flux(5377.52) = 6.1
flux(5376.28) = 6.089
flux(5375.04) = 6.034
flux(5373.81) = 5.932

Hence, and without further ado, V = 0.5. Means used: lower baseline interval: 5.82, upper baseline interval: 6.02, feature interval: 5.79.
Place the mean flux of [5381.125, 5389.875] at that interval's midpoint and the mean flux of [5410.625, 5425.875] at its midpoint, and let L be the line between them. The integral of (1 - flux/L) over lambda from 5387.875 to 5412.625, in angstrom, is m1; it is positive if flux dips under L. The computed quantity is 1.1 angstrom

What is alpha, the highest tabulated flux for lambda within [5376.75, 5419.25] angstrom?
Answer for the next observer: 6.1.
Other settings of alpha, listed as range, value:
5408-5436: 6.093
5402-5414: 5.901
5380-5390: 6.082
